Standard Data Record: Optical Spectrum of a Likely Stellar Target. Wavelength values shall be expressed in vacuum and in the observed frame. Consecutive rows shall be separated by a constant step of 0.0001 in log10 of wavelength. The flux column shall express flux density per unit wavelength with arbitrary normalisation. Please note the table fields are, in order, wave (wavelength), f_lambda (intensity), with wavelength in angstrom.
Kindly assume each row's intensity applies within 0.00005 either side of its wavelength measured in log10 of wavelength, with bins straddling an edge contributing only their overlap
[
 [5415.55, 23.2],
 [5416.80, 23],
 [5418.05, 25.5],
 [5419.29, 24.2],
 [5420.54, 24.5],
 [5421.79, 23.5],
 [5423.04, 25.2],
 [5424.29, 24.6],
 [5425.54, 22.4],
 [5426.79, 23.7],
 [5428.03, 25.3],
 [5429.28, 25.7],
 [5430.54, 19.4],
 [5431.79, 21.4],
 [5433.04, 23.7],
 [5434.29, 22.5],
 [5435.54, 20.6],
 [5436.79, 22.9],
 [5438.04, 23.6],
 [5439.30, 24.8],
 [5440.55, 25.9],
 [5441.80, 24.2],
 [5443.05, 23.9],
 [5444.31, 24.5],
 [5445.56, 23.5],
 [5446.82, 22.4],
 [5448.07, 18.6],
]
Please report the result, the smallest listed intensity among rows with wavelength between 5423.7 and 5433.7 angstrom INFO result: 19.4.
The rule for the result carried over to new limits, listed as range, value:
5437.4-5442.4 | 23.6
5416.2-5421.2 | 23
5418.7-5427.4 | 22.4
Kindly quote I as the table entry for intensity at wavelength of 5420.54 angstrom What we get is 24.5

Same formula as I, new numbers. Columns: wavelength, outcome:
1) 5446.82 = 22.4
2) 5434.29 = 22.5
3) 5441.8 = 24.2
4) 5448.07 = 18.6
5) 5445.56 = 23.5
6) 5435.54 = 20.6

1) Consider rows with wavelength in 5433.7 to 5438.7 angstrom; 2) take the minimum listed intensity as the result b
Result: 20.6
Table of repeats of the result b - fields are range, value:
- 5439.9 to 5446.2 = 23.5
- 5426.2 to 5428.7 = 23.7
